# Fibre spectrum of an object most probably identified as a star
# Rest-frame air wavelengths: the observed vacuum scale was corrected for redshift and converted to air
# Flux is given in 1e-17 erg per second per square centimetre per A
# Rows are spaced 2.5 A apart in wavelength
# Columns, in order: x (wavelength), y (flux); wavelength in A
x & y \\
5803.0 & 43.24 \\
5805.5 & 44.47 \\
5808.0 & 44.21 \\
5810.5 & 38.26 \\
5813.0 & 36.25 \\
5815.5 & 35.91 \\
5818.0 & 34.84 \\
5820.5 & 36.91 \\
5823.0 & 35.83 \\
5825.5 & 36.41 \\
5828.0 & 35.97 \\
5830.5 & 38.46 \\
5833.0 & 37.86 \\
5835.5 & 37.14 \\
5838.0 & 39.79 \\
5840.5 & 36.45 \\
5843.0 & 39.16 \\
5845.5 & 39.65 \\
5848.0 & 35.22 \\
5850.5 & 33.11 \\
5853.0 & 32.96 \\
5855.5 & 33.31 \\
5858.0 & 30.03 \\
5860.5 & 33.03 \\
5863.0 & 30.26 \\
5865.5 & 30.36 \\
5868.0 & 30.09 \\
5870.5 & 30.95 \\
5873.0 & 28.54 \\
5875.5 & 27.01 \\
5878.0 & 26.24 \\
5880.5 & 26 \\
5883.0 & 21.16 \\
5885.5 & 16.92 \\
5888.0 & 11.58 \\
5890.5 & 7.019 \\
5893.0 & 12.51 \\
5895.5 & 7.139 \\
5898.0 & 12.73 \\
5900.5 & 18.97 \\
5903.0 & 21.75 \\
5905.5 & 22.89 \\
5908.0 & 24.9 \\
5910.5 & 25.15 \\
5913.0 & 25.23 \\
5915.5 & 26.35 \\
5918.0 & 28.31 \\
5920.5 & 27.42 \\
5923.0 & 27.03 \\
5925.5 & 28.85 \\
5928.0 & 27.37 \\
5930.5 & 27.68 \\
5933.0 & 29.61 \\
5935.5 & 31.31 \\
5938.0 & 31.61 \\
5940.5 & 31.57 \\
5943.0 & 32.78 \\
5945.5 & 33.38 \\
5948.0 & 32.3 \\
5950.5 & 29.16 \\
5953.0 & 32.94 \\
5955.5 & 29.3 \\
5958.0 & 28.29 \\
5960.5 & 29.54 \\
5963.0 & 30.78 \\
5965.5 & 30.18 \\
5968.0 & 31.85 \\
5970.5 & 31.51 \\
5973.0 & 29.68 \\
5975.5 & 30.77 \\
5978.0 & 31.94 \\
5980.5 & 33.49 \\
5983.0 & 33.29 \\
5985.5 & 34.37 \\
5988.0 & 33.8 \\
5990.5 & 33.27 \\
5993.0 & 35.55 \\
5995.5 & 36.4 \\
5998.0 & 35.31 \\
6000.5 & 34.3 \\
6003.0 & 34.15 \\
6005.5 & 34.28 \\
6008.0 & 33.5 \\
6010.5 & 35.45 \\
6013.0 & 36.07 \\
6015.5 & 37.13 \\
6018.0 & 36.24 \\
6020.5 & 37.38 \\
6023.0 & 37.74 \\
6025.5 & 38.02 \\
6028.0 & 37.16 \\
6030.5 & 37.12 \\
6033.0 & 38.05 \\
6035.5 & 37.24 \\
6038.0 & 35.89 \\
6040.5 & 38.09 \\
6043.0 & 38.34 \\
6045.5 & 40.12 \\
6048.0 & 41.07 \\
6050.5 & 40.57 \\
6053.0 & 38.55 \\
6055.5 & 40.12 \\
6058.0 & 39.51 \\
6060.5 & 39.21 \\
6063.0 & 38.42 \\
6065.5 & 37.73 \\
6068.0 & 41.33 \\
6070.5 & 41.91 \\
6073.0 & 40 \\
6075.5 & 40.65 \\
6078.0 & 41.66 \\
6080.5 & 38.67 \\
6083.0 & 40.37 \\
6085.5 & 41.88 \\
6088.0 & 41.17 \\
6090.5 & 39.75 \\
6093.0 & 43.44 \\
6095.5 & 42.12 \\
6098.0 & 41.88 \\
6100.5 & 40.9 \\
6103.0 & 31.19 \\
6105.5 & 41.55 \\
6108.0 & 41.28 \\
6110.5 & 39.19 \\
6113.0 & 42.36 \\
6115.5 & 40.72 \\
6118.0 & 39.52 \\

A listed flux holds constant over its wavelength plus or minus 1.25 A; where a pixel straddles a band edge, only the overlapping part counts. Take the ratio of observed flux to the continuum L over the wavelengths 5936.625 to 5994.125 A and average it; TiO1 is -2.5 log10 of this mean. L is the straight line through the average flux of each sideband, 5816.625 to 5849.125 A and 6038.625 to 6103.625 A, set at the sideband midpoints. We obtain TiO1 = 0.22 mag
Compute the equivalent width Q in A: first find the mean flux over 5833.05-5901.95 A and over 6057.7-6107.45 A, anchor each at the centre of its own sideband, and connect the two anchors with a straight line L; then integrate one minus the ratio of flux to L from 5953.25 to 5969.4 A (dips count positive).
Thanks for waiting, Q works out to 1.30 A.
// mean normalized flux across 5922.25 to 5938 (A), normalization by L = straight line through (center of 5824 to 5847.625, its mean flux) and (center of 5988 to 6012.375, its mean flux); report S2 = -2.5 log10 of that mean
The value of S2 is 0.24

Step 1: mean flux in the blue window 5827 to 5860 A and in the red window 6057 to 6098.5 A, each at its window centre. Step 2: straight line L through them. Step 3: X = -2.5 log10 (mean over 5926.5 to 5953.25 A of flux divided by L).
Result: 0.23 mag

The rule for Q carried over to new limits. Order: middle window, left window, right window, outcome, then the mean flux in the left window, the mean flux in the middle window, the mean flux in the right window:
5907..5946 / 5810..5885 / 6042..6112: 7.77 A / 33.4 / 28.6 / 40.1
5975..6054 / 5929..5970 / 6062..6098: -0.87 A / 30.8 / 36.1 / 40.7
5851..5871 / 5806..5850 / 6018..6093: 3.37 A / 37.6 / 31.5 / 39.3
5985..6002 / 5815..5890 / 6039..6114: 1.04 A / 31.7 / 34.7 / 40.1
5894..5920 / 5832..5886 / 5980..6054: 9.24 A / 31.8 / 21.4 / 36.4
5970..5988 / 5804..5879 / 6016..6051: 2.36 A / 35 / 32.3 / 38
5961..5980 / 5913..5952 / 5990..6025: 0.93 A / 29.5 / 31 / 35.6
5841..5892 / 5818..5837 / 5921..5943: 9.16 A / 36.8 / 28.2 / 29.5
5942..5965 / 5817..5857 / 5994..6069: 3.82 A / 36.4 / 30.9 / 37.5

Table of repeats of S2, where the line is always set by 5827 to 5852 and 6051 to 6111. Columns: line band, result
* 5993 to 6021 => 0.111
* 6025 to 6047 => 0.050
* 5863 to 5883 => 0.317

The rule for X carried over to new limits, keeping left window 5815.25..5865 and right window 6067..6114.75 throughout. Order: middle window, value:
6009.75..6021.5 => 0.07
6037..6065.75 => 0.02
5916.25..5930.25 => 0.32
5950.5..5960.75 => 0.25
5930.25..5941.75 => 0.22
